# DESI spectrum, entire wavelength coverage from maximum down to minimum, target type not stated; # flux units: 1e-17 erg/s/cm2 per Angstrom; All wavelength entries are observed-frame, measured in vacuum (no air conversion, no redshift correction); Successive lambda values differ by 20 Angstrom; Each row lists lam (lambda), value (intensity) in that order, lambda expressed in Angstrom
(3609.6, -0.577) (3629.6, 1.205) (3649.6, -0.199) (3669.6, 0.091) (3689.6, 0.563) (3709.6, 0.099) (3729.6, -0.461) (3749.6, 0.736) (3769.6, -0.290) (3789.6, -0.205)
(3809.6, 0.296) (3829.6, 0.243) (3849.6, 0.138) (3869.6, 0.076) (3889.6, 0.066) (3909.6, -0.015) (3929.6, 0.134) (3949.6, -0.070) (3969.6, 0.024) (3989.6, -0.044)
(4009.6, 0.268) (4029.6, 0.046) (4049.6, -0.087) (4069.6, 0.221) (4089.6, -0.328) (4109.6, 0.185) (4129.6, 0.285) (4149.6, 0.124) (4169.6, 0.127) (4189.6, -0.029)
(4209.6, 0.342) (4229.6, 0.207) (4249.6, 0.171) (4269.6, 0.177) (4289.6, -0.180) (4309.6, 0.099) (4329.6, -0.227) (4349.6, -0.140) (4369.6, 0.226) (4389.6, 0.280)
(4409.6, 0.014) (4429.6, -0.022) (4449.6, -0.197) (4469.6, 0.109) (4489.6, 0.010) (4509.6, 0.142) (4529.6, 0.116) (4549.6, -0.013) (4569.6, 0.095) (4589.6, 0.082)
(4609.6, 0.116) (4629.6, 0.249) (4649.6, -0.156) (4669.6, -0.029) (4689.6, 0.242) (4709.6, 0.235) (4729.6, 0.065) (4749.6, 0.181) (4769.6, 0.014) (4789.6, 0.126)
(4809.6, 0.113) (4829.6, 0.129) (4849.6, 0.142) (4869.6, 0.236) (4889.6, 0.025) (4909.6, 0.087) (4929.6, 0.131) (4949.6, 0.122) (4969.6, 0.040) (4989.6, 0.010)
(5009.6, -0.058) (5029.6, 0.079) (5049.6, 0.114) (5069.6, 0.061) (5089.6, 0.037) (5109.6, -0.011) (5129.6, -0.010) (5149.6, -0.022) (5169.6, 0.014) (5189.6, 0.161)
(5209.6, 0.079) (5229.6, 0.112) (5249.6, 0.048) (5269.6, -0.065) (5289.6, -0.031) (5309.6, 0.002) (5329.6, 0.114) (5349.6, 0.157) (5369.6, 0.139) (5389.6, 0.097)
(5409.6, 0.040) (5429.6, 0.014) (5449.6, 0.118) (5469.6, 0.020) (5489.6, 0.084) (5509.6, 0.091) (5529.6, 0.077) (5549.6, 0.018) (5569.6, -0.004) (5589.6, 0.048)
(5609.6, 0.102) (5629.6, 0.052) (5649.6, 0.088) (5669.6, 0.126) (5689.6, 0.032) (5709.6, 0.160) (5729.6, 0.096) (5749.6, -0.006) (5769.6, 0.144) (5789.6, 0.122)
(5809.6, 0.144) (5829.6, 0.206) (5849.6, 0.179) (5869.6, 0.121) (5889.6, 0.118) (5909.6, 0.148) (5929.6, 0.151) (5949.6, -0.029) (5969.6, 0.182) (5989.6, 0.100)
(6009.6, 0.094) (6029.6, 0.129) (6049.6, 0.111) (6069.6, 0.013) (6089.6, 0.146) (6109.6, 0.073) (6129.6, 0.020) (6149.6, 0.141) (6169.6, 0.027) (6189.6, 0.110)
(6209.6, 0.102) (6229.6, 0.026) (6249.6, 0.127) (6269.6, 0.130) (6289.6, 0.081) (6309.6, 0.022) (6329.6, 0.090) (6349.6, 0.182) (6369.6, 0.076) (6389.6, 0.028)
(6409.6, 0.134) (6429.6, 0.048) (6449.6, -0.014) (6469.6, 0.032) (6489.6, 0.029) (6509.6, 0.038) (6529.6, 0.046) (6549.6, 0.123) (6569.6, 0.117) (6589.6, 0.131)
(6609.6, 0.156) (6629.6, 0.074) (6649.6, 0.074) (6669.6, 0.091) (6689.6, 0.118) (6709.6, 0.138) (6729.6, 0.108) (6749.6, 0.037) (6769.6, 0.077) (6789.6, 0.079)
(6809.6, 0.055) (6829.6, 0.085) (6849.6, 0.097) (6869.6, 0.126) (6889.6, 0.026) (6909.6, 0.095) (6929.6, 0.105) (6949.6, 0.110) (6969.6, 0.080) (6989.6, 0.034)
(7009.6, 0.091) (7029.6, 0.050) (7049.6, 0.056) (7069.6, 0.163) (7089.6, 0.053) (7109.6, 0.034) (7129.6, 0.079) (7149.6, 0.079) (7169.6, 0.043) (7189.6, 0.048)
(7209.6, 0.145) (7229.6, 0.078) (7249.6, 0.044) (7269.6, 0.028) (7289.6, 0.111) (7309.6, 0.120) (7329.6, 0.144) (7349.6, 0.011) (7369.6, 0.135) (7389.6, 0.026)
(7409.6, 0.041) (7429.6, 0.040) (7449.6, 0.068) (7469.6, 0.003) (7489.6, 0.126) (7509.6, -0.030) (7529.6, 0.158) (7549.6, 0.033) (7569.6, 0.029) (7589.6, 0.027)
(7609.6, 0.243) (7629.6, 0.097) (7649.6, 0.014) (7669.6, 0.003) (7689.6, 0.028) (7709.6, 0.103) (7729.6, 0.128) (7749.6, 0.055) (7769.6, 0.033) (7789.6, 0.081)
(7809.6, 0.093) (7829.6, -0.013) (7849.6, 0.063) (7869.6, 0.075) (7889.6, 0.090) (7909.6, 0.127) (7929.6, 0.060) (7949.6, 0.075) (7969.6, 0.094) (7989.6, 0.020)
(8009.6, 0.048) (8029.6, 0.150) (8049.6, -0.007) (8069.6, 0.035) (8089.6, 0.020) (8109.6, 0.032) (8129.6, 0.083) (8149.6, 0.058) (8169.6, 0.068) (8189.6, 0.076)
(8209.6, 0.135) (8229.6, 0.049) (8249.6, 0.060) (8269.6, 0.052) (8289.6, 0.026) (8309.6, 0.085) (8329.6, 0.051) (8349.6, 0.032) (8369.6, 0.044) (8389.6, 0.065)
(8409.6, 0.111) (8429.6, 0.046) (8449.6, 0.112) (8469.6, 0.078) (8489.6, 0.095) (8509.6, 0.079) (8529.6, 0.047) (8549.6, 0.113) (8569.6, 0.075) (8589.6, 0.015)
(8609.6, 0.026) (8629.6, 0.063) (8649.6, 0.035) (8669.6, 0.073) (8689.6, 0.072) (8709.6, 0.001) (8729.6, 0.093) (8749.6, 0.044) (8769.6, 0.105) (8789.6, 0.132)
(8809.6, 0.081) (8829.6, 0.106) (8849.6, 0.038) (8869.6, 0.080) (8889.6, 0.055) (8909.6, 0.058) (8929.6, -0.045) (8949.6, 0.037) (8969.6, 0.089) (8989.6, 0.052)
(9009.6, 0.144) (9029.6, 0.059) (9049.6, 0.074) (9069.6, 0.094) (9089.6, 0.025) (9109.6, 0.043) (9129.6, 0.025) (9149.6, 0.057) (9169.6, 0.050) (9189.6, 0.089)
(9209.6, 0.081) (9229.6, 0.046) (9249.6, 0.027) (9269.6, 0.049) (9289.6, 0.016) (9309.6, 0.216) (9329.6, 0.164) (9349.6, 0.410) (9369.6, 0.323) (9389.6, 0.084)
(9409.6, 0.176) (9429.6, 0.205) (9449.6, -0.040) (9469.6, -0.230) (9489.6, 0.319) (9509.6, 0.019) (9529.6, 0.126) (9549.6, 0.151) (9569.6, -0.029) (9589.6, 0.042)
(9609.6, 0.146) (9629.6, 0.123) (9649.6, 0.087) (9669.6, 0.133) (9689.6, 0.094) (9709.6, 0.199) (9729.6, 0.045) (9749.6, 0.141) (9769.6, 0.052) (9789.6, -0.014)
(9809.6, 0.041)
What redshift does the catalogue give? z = 1.51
